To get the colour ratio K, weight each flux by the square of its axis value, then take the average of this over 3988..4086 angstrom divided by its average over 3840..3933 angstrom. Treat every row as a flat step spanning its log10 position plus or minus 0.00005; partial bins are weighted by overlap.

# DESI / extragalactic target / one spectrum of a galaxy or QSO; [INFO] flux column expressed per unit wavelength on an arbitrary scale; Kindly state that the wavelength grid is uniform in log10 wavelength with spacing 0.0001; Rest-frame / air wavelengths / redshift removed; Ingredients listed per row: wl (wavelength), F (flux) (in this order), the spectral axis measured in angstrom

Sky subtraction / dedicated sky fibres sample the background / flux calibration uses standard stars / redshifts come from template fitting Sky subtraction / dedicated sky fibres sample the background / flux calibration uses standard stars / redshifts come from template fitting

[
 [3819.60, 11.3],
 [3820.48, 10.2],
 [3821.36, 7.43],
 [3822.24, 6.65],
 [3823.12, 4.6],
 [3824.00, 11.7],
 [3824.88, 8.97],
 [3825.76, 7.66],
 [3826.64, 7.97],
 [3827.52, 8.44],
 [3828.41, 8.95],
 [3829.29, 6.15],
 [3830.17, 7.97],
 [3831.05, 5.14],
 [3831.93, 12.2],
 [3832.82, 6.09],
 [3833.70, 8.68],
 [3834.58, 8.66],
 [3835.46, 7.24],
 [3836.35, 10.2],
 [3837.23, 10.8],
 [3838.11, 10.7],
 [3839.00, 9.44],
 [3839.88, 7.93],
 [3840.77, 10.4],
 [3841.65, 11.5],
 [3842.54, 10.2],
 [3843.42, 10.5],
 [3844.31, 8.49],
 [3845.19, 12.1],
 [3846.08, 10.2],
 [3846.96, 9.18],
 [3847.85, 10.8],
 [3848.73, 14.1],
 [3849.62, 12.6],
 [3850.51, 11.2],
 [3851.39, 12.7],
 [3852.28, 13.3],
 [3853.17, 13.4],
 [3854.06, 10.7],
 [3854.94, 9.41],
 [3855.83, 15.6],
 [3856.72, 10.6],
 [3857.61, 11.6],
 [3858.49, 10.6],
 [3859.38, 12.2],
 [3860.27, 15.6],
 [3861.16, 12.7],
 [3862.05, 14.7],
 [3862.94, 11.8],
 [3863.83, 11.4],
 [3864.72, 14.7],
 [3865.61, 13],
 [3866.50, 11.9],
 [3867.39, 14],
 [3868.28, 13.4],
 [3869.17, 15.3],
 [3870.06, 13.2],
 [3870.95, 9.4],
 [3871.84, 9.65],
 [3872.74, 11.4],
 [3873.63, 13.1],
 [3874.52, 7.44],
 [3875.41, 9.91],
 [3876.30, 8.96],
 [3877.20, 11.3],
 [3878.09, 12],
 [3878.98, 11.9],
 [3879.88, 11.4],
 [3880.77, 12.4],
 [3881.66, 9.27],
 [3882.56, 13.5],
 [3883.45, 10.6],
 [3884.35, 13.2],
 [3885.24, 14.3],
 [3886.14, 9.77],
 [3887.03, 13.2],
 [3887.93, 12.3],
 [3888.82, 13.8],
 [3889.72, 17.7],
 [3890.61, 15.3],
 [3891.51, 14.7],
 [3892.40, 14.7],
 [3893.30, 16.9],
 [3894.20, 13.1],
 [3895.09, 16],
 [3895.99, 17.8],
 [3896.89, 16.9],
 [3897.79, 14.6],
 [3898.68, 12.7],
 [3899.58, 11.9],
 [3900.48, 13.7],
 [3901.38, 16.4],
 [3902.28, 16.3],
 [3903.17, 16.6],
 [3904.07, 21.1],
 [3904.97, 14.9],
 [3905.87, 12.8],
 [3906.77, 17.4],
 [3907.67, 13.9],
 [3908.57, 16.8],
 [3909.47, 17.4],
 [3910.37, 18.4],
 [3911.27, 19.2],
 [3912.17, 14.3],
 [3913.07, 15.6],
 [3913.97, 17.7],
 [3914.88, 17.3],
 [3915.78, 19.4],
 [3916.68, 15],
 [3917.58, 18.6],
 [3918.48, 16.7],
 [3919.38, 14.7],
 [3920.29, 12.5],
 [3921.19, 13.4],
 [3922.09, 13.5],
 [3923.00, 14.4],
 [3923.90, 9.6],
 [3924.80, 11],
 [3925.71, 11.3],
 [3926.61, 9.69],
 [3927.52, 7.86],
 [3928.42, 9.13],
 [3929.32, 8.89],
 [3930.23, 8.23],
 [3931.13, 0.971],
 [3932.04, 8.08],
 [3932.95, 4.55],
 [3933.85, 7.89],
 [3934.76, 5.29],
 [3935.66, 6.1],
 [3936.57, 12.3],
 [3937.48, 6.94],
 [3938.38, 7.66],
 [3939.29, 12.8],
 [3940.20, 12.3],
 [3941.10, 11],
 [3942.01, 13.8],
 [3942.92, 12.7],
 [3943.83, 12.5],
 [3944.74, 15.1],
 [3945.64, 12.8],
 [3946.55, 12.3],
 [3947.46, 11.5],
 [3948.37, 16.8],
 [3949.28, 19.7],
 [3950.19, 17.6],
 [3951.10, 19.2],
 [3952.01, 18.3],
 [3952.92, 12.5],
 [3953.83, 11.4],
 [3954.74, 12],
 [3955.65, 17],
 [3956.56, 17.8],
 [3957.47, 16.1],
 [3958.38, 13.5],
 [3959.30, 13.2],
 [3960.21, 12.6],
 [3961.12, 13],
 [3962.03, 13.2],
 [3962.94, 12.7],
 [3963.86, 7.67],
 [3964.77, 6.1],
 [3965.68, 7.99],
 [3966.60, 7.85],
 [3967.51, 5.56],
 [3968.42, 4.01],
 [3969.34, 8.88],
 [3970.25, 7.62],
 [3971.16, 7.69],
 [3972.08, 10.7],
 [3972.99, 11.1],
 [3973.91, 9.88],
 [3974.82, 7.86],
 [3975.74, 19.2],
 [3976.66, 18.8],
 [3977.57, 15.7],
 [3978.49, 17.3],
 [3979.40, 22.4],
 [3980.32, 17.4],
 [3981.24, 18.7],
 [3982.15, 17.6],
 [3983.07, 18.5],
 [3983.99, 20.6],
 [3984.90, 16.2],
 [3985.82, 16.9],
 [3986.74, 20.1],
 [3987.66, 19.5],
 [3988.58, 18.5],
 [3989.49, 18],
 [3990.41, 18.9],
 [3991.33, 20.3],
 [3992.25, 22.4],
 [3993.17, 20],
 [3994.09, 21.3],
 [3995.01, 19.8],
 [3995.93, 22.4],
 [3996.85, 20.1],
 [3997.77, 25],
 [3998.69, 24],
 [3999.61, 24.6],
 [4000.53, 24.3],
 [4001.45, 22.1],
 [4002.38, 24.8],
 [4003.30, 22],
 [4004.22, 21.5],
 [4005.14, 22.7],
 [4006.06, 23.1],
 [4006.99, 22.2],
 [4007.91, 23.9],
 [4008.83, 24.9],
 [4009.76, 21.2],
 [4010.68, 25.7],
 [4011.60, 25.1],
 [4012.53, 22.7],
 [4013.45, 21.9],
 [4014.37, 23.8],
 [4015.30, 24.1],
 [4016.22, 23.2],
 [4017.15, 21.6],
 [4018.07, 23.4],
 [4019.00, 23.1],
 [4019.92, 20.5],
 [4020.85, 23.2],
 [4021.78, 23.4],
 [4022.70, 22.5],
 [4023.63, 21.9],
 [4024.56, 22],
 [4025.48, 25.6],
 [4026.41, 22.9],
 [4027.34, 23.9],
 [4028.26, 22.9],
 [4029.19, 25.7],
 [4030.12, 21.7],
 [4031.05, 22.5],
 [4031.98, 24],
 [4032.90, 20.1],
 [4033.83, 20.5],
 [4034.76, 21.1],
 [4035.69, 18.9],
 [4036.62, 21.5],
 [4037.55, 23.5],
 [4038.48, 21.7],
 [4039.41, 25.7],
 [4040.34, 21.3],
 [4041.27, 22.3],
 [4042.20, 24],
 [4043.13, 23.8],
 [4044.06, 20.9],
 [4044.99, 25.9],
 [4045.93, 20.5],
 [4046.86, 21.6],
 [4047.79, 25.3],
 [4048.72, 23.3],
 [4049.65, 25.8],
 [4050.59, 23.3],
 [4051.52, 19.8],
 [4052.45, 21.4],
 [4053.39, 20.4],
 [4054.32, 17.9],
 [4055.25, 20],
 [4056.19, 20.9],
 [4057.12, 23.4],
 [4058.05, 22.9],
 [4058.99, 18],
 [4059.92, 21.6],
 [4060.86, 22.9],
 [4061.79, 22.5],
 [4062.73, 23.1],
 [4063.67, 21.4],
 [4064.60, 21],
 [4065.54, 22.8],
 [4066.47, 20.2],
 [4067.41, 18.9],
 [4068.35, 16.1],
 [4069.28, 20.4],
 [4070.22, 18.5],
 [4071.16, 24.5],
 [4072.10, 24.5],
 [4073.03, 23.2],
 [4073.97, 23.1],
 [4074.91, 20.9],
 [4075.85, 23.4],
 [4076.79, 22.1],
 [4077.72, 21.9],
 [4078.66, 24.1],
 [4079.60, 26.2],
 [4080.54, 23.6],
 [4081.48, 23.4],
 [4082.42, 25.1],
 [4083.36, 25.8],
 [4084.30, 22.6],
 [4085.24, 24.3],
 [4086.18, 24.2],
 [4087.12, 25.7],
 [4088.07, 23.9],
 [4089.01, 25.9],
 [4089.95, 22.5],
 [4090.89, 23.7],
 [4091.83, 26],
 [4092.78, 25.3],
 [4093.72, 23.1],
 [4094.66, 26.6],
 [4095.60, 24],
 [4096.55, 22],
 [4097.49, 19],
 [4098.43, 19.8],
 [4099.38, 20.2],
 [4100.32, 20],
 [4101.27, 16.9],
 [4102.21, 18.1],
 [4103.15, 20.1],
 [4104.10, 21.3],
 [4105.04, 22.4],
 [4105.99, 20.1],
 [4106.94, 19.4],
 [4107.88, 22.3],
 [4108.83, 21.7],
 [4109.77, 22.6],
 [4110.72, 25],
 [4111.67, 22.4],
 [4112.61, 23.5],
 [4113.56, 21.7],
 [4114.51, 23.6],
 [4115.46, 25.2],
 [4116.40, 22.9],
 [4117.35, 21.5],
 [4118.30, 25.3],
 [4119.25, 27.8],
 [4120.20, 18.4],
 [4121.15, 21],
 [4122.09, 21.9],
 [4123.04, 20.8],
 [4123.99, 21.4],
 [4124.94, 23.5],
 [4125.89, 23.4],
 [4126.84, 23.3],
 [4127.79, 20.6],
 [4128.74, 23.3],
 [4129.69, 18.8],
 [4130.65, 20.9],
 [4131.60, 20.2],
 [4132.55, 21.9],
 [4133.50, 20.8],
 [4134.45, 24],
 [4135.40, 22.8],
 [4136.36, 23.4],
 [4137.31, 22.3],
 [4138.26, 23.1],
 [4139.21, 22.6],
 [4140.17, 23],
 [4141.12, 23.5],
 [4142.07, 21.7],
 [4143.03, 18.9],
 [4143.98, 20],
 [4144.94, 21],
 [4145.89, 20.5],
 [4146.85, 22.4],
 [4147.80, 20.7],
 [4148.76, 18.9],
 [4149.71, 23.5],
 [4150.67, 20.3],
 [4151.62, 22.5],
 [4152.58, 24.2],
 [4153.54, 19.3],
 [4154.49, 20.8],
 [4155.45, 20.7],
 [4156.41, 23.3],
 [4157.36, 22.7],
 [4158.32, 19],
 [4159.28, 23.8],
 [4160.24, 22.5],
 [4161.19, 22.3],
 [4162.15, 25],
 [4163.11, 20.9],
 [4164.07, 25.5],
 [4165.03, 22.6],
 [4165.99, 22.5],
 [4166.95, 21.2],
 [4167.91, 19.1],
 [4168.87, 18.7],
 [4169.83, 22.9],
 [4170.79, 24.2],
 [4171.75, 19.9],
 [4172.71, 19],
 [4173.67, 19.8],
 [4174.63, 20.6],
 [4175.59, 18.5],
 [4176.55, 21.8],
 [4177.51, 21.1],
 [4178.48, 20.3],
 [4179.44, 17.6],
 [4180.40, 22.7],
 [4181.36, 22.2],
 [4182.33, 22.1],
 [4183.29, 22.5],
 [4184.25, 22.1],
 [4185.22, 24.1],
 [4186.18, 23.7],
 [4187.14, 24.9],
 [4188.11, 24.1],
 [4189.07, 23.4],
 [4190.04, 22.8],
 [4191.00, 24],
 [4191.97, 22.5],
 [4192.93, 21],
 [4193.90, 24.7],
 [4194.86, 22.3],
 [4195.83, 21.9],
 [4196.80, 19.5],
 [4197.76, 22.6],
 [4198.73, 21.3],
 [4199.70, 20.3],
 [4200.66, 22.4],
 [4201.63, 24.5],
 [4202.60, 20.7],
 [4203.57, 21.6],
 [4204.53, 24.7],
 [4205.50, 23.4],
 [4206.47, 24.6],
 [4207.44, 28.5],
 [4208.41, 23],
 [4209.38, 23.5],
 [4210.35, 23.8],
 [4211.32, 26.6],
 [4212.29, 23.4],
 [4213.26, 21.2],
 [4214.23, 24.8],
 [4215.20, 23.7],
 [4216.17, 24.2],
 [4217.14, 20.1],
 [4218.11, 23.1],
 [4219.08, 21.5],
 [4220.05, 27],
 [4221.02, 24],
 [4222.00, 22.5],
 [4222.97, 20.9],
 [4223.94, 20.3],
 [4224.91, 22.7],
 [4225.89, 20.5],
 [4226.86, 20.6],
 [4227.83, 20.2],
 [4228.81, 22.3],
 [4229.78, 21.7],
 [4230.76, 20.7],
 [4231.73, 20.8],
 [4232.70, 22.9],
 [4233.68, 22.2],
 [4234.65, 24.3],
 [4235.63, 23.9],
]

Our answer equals 1.87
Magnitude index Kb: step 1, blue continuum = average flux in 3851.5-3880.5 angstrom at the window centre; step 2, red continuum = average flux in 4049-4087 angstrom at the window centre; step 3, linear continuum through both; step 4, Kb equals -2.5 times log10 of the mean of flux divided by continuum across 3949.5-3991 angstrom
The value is 0.21 mag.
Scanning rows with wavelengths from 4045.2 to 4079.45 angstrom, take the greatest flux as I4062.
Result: 25.8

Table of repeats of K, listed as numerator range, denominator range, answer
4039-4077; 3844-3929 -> 1.79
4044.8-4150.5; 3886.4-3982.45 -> 1.82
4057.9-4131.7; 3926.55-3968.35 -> 2.12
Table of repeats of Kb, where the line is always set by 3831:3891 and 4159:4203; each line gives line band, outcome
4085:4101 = -0.21 mag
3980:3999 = -0.25 mag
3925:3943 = 0.50 mag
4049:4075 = -0.18 mag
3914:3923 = -0.17 mag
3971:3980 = 0.07 mag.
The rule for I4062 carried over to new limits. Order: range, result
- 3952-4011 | 25.7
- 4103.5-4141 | 27.8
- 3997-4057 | 25.9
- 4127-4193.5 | 25.5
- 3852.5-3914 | 21.1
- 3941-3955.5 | 19.7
